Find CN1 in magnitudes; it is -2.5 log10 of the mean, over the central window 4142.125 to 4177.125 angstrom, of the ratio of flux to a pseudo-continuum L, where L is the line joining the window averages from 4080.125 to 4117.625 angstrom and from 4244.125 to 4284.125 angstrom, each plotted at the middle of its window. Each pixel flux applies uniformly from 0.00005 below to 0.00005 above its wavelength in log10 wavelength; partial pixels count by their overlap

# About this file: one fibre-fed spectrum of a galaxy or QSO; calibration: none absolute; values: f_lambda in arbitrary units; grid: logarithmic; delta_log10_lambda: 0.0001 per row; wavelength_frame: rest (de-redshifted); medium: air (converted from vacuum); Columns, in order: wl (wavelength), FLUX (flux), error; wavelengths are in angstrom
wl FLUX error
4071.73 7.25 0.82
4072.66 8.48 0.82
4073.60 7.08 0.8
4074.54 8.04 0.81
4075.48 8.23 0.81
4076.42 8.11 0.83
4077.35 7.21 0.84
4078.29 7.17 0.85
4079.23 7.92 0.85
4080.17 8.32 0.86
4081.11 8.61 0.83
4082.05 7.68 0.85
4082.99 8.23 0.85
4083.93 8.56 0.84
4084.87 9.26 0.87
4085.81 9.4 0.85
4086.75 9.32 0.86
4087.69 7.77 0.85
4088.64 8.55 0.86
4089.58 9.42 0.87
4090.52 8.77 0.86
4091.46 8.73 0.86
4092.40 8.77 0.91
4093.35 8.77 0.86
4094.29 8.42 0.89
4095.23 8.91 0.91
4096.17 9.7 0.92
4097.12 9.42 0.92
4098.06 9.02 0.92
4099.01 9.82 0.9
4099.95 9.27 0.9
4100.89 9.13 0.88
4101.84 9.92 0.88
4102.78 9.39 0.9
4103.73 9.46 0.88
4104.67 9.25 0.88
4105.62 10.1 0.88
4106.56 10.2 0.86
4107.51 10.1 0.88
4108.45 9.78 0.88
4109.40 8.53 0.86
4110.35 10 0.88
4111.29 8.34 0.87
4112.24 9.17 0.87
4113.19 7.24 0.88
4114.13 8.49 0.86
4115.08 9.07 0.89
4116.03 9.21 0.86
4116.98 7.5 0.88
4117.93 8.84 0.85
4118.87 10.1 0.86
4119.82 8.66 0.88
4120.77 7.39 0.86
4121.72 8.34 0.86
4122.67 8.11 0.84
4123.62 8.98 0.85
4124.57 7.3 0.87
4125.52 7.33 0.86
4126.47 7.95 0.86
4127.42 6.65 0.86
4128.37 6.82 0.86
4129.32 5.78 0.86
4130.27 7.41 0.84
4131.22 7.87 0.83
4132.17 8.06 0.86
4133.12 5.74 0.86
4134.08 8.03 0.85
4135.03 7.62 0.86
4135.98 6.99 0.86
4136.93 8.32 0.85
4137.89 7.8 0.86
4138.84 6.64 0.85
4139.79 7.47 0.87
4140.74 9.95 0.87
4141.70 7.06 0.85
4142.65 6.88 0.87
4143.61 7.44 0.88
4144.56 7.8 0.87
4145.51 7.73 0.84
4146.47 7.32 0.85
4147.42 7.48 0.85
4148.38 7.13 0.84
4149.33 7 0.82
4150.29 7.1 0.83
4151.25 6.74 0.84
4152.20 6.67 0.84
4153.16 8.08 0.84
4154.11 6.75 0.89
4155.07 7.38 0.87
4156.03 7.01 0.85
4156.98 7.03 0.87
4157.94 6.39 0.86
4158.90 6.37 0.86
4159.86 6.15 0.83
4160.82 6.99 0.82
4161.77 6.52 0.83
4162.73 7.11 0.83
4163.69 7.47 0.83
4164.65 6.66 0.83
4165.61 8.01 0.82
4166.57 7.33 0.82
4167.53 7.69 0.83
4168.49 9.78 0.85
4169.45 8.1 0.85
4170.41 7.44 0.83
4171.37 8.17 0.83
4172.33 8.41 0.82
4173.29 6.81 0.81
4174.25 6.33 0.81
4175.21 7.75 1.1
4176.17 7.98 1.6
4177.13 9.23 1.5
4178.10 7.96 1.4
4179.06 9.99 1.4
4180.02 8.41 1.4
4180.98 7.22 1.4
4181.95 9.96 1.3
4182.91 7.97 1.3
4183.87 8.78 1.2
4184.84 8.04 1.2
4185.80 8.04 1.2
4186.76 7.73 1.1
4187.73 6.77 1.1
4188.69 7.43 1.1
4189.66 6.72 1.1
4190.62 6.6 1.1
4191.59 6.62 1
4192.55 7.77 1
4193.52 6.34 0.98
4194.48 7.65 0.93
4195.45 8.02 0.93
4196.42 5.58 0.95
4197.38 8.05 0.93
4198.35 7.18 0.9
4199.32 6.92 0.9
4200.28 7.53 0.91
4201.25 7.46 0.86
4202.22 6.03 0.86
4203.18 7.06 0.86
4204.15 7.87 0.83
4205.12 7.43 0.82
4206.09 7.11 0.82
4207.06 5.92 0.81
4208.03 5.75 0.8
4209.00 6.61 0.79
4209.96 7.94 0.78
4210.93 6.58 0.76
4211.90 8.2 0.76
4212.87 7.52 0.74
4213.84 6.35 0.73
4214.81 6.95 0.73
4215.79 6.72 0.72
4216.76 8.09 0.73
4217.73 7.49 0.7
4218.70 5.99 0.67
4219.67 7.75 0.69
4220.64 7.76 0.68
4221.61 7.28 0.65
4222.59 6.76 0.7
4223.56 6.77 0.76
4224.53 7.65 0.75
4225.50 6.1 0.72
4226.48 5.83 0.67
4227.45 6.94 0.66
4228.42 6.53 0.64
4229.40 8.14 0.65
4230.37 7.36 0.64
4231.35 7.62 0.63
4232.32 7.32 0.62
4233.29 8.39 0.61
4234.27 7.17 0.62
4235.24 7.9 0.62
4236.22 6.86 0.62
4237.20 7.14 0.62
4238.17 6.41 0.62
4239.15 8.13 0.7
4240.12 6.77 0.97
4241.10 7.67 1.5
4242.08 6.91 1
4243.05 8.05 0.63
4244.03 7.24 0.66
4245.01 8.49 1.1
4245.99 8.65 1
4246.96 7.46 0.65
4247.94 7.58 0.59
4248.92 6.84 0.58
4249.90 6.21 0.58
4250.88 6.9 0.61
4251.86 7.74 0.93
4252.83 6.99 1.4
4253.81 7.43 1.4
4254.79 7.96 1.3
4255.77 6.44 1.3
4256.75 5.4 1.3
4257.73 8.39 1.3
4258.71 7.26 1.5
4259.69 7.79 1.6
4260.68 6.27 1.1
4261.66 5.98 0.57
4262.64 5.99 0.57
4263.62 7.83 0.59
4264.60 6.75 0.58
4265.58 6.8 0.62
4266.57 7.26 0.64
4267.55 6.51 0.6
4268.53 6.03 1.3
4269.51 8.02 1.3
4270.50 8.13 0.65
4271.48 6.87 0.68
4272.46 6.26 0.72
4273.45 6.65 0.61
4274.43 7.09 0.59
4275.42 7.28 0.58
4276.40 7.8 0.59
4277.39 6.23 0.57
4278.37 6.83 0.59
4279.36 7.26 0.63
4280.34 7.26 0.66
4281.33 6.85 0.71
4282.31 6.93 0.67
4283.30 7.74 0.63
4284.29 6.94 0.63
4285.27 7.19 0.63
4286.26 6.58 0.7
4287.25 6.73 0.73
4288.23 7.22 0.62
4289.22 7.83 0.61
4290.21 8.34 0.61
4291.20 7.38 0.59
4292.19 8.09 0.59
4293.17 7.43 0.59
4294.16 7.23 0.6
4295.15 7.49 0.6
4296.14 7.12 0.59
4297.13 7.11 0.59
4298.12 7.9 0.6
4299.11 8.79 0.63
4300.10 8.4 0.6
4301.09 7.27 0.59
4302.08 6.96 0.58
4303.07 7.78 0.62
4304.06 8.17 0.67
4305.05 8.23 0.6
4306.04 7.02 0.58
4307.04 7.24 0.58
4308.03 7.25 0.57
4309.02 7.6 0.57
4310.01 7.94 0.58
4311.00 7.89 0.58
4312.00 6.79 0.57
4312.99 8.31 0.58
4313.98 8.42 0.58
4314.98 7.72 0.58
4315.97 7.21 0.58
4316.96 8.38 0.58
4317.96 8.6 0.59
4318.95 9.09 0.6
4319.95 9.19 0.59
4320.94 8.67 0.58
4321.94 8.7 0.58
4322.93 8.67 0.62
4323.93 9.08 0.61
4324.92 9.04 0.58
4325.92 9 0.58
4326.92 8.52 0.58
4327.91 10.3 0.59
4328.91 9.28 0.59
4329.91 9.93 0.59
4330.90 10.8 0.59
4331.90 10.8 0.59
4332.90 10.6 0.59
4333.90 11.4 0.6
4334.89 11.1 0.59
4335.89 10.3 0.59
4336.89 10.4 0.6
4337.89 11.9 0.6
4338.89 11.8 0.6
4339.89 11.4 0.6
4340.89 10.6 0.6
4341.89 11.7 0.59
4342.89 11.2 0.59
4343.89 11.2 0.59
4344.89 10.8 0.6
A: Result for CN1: 0.134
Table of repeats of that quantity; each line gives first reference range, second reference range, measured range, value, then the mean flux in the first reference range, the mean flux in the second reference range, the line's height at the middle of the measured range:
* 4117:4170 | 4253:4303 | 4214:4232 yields 0.03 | 7.48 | 7.19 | 7.31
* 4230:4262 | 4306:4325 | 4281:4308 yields 0.06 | 7.3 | 8.15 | 7.89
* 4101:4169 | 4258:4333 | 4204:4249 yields 0.08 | 7.88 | 7.75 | 7.81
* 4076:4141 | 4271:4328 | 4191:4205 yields 0.14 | 8.46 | 7.71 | 8.11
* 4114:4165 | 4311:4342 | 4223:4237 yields 0.18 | 7.49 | 9.55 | 8.49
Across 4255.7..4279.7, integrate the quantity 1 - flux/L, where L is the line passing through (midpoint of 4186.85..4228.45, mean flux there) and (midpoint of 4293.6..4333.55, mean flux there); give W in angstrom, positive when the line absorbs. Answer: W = 2.64 angstrom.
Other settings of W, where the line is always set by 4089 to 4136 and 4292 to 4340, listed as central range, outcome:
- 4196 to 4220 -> 4.4 angstrom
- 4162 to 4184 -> 1.6 angstrom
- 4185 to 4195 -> 1.7 angstrom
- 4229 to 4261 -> 4.8 angstrom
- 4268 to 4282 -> 2.7 angstrom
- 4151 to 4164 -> 2.6 angstrom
